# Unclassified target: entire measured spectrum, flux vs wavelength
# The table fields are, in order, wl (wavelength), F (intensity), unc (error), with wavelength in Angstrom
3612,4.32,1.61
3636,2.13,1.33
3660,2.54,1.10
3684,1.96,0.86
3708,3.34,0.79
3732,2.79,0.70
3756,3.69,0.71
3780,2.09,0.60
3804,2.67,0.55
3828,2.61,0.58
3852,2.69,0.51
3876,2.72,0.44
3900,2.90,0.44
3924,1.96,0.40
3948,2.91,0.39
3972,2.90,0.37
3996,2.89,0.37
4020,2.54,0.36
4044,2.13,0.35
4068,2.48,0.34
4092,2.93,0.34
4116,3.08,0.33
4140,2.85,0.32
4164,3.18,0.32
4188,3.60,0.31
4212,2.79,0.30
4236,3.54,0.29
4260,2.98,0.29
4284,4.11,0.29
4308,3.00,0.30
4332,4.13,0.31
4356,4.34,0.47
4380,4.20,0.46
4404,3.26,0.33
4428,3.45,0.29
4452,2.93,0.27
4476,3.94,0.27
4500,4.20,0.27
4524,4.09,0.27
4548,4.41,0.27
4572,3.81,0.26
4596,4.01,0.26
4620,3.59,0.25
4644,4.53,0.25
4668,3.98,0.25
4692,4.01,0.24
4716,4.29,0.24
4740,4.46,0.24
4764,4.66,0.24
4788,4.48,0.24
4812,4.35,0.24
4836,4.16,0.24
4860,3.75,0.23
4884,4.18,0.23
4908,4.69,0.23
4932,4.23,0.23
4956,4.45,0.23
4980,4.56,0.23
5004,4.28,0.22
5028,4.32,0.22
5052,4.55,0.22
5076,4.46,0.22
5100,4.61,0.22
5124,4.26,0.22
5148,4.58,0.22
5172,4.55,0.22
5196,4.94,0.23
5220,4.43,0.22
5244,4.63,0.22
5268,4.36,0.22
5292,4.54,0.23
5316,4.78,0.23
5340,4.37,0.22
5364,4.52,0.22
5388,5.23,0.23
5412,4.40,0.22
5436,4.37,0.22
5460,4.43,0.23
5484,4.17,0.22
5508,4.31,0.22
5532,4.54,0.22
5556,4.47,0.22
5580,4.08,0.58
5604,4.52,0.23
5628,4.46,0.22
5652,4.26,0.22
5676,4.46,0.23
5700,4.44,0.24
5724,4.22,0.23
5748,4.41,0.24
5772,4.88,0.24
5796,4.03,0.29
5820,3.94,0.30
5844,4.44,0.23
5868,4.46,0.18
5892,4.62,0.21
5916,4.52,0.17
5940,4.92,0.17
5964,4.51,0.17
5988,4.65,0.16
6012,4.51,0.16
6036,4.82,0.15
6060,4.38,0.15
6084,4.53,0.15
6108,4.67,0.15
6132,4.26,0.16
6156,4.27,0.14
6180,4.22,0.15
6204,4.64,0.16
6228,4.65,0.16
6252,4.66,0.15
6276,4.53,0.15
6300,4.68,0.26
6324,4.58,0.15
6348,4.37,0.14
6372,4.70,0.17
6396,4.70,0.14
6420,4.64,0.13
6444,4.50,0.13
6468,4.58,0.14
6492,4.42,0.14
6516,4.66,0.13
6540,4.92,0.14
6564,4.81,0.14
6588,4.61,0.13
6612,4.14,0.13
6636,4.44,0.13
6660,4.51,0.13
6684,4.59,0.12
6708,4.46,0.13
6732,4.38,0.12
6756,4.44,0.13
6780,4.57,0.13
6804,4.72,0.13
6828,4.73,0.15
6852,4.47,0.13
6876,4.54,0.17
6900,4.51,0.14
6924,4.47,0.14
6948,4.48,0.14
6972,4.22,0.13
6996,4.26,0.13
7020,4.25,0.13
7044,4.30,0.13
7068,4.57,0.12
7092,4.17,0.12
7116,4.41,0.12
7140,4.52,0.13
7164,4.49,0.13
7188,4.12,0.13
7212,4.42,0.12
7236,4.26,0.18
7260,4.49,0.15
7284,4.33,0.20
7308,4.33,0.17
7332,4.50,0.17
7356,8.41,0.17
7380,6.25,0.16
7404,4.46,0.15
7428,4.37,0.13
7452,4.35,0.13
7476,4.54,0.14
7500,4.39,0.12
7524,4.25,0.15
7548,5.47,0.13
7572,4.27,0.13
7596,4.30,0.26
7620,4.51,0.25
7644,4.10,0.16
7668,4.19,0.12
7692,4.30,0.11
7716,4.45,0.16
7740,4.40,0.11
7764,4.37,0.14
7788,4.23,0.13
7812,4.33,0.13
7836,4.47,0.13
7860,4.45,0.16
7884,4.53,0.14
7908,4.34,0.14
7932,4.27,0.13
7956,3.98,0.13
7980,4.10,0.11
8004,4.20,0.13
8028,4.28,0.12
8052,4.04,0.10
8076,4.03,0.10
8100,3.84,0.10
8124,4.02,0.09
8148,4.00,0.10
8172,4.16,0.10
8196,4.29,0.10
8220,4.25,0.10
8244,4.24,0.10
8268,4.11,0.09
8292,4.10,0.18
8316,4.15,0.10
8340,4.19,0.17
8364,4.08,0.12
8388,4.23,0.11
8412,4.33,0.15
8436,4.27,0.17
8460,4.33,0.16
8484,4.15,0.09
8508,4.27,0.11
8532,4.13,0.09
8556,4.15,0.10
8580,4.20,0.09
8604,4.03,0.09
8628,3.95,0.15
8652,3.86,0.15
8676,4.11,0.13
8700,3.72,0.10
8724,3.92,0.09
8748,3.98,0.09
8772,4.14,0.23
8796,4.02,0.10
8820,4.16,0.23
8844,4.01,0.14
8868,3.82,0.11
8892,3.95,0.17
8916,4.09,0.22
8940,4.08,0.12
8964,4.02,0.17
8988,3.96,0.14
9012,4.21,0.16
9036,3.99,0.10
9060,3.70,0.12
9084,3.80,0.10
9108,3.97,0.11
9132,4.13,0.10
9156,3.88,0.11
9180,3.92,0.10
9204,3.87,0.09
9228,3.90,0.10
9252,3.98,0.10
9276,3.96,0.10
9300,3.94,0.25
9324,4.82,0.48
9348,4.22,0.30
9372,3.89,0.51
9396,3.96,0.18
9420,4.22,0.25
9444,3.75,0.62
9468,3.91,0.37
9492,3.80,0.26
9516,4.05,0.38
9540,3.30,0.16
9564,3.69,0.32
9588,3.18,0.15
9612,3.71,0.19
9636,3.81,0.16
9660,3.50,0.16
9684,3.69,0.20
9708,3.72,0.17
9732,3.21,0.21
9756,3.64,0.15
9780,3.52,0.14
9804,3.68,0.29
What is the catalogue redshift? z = 0.122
